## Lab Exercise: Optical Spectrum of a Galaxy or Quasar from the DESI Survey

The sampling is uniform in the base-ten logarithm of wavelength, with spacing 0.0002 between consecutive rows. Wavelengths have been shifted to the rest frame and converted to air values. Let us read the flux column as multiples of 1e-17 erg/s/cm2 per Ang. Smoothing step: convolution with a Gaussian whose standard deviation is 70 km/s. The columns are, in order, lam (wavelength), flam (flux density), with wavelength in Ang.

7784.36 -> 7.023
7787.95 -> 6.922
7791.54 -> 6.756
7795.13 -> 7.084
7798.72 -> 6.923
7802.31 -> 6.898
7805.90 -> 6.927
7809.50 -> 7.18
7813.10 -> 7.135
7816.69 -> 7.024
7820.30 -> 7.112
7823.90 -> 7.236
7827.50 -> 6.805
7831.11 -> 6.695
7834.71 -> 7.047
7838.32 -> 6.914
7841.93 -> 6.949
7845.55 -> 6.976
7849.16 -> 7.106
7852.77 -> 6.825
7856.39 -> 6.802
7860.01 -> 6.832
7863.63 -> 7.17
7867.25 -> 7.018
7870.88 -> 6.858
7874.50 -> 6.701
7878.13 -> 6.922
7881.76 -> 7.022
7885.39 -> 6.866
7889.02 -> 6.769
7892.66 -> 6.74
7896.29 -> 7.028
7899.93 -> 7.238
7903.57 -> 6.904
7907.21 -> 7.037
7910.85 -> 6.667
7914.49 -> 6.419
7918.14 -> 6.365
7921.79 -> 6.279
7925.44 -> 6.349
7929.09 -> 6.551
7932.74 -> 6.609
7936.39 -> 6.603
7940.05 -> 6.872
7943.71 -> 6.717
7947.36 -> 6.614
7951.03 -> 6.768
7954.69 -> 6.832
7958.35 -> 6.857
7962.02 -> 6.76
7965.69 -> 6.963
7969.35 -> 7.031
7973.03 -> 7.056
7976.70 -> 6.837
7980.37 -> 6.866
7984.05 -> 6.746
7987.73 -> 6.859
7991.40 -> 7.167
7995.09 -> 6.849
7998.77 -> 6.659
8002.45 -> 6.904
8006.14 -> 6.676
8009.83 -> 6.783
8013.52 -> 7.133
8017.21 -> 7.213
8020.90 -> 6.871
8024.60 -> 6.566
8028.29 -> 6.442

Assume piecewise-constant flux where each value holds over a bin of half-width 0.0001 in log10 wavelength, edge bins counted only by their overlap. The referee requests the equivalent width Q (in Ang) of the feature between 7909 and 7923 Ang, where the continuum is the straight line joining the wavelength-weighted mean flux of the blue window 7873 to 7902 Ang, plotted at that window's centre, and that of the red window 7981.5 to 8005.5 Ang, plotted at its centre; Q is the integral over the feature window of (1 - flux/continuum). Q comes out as 0.9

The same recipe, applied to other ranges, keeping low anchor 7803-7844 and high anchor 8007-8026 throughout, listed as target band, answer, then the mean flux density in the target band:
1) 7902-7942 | 2.01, 6.6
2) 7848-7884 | 0.29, 6.92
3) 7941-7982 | 0.52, 6.85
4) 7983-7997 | 0.01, 6.91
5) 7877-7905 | 0.12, 6.94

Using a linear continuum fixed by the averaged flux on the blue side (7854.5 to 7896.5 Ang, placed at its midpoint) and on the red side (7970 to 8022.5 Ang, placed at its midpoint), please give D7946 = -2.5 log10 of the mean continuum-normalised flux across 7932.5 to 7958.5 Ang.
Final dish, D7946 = 0.026 mag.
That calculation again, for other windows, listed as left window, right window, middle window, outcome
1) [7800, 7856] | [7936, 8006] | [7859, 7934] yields 0.02 mag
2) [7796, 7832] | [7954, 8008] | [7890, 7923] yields 0.03 mag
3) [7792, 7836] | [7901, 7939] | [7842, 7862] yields -0.01 mag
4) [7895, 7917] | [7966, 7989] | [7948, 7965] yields 0.01 mag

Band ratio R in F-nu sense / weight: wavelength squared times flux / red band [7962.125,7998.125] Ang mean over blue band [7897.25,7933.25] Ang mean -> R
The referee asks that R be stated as 1.06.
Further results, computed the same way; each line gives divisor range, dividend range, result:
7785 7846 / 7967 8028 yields 1.03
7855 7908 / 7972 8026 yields 1.02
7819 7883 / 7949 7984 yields 1.02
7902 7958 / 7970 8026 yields 1.05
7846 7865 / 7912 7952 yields 0.96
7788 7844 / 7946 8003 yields 1.02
